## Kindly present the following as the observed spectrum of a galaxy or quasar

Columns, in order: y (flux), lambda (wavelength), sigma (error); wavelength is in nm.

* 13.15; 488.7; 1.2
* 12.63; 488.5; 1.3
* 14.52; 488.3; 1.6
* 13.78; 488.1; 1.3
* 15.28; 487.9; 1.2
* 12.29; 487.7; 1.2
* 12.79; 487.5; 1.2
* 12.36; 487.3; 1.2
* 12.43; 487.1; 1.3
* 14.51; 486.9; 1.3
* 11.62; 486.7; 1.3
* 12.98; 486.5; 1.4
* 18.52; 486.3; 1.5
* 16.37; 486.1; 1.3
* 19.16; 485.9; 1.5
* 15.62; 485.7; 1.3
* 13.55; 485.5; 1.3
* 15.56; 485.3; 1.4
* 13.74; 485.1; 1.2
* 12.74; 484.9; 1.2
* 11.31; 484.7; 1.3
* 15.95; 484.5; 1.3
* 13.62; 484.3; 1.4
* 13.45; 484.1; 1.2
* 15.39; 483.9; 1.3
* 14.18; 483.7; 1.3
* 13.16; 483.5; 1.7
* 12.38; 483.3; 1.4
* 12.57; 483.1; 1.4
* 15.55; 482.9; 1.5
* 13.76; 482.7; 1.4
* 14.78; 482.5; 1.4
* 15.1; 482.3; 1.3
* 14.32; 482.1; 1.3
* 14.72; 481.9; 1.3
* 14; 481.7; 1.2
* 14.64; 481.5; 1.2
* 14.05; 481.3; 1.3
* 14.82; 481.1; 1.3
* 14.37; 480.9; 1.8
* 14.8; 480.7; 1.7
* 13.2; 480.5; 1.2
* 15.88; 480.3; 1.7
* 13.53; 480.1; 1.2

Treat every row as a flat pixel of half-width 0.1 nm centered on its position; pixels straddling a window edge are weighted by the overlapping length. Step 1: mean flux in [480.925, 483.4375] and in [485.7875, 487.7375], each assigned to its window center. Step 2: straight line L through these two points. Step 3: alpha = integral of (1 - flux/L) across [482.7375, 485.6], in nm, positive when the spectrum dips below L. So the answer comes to 0.098 nm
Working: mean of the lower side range 14.2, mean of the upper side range 14.4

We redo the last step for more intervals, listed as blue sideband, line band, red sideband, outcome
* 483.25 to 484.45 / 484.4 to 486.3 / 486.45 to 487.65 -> -0.25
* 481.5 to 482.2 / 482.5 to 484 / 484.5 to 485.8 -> 0.03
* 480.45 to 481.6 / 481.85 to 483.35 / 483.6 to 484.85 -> 0.00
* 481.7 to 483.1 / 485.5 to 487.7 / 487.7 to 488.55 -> -0.06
